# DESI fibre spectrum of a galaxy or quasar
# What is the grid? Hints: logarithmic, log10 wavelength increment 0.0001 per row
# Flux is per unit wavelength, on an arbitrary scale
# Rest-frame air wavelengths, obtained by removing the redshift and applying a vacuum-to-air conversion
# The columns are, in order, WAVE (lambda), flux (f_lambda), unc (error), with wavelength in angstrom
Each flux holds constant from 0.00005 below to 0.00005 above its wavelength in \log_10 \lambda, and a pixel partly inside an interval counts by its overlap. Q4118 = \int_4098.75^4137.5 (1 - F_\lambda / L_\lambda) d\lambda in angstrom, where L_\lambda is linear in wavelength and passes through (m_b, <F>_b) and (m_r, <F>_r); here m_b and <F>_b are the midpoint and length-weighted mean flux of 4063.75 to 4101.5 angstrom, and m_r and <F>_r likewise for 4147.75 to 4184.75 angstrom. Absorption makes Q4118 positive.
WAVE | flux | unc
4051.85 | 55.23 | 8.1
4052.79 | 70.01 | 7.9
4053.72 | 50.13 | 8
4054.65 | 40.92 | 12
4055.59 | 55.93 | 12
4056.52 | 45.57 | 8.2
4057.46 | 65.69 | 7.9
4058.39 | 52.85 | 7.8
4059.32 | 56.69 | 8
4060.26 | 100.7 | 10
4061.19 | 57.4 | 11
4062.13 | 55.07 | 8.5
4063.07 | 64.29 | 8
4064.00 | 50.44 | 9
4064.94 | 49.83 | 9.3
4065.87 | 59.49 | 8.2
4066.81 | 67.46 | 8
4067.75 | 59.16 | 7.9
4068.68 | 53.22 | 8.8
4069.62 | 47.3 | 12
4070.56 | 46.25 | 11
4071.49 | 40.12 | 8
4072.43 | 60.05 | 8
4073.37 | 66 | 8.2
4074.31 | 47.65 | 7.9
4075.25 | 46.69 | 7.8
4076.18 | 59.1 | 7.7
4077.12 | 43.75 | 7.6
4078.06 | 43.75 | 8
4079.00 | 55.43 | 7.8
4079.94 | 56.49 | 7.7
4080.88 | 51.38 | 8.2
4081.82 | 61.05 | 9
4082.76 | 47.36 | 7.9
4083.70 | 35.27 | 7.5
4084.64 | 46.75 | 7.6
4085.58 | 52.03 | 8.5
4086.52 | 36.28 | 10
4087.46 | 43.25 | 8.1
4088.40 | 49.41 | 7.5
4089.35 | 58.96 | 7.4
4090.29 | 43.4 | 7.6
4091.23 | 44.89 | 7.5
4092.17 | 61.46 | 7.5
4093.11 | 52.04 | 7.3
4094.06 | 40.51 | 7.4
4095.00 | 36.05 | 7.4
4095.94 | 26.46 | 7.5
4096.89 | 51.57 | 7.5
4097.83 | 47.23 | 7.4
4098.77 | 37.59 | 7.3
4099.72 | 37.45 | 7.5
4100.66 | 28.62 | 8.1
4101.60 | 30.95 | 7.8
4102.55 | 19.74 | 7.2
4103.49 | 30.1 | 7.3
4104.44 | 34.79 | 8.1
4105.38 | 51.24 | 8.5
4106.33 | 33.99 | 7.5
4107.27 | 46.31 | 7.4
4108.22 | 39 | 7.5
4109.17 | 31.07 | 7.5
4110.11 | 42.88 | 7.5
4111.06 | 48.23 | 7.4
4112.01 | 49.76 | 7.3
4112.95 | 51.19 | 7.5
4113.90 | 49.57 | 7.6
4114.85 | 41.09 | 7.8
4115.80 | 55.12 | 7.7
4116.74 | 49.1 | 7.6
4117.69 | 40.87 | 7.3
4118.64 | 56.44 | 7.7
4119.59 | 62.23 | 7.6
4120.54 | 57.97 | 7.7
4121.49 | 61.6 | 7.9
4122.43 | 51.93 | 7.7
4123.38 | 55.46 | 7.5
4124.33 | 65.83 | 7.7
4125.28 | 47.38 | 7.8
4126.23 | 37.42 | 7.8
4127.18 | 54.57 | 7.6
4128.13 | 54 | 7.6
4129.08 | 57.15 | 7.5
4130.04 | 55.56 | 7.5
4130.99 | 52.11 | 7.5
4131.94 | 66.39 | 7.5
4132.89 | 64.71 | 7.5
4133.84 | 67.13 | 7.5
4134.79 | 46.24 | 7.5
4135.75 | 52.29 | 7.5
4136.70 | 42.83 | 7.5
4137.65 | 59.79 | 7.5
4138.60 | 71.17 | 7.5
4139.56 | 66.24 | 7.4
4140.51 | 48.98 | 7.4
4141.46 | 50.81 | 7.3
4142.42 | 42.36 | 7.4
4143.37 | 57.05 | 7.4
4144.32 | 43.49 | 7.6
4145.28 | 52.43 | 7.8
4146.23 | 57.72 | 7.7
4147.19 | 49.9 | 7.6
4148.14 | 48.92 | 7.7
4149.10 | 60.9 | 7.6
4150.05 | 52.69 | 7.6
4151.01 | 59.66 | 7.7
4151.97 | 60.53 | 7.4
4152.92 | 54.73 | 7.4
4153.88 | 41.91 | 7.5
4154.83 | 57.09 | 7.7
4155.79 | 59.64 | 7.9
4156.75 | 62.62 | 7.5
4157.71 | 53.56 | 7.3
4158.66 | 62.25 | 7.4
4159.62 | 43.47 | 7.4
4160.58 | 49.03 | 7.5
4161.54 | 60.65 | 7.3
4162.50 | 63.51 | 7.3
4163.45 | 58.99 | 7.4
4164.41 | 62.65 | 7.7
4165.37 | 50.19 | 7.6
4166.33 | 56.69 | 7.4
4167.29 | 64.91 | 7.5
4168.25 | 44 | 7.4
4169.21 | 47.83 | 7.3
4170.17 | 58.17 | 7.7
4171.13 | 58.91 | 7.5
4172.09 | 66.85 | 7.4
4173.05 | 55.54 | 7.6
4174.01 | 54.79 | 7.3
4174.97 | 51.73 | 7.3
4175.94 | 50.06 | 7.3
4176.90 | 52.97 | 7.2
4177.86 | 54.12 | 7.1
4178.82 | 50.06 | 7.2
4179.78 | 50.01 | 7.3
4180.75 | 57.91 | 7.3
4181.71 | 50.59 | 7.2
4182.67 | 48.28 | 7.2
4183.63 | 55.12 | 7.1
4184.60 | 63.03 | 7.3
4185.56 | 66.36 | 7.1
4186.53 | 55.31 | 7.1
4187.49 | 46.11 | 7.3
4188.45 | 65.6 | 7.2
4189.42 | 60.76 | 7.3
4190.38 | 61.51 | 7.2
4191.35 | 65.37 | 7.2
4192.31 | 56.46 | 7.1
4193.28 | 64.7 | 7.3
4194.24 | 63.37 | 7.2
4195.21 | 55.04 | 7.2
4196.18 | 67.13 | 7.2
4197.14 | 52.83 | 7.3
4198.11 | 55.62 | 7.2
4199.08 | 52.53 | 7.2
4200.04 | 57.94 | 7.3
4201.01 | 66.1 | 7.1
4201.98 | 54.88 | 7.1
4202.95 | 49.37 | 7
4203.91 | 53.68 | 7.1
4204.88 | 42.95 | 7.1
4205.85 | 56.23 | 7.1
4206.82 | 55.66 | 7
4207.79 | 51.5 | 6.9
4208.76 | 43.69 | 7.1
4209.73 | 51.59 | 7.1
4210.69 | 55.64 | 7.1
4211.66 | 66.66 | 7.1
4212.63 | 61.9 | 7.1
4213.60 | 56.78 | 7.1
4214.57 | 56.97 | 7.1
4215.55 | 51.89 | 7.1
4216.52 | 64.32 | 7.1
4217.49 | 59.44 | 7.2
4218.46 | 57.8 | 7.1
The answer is 2.6 angstrom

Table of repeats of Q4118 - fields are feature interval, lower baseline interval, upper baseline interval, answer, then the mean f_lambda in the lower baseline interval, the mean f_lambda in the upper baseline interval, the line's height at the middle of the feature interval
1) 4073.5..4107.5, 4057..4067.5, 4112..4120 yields 7.1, 61.8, 50.6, 55.9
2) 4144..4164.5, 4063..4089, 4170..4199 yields 0.1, 51.2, 57.1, 55.4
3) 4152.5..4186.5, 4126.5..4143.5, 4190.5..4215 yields 0.5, 55.8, 56.7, 56.2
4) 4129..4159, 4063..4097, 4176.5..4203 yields -0.7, 49.9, 57.2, 54.2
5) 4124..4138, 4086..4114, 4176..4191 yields -2.3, 41.7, 55.8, 46.9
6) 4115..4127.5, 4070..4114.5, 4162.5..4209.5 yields -1.3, 44.9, 56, 48.4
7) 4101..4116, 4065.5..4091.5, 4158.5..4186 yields 3.4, 50.8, 55.4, 52.3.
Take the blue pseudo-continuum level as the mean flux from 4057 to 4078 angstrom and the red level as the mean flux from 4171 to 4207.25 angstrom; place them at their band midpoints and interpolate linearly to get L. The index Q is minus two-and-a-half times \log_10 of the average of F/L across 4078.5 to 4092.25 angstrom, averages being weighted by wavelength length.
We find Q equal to 0.150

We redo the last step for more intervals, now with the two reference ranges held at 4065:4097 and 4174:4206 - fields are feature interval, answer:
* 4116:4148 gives -0.04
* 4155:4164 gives -0.05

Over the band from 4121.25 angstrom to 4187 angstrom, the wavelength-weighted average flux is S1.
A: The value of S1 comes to 55.2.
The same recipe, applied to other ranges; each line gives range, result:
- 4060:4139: 49.9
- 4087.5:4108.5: 41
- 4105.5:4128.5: 49.3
